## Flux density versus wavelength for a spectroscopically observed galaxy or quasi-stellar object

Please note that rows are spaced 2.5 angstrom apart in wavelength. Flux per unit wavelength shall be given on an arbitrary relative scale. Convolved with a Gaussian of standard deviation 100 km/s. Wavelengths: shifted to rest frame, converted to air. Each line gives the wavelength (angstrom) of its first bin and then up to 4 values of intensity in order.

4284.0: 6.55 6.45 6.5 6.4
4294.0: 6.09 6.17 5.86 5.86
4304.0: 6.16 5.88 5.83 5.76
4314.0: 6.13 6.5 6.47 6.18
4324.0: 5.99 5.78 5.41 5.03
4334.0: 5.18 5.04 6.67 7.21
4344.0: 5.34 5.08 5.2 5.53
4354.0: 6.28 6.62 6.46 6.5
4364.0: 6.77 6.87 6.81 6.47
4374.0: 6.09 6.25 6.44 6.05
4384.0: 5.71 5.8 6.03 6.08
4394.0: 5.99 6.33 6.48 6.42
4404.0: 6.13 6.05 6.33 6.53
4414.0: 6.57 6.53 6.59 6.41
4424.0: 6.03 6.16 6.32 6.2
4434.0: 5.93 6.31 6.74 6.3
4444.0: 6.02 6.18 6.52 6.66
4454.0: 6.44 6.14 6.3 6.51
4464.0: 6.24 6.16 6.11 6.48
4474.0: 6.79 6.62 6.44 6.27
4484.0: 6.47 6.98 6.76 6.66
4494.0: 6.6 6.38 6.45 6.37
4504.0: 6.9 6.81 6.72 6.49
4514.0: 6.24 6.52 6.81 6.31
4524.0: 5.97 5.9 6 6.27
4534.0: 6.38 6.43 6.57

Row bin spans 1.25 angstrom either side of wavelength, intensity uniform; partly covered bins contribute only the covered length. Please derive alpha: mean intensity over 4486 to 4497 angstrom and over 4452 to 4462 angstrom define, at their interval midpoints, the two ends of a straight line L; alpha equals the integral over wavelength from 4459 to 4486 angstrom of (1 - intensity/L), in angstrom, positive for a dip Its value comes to 0.3 angstrom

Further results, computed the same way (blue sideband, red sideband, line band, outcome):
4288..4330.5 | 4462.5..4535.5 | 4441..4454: 0.0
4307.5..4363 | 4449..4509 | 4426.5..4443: 0.1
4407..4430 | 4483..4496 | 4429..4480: 1.4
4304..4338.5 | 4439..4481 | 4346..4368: -0.8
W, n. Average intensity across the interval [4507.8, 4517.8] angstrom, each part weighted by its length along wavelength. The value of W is 6.49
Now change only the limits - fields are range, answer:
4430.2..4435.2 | 6.07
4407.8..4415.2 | 6.48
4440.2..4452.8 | 6.34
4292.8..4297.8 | 6.13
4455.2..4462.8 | 6.32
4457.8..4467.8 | 6.3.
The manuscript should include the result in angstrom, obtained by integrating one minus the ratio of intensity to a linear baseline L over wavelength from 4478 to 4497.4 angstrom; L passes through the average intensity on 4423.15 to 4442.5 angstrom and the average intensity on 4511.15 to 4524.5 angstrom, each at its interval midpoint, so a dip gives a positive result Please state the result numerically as -0.68 angstrom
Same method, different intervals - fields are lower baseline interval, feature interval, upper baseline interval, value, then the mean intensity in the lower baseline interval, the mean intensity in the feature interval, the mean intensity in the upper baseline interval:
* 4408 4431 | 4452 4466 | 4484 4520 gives 0.3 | 6.38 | 6.33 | 6.61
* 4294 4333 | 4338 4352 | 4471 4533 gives 0.4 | 5.93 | 5.84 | 6.49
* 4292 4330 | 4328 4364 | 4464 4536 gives 1.4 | 6.02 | 5.86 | 6.46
